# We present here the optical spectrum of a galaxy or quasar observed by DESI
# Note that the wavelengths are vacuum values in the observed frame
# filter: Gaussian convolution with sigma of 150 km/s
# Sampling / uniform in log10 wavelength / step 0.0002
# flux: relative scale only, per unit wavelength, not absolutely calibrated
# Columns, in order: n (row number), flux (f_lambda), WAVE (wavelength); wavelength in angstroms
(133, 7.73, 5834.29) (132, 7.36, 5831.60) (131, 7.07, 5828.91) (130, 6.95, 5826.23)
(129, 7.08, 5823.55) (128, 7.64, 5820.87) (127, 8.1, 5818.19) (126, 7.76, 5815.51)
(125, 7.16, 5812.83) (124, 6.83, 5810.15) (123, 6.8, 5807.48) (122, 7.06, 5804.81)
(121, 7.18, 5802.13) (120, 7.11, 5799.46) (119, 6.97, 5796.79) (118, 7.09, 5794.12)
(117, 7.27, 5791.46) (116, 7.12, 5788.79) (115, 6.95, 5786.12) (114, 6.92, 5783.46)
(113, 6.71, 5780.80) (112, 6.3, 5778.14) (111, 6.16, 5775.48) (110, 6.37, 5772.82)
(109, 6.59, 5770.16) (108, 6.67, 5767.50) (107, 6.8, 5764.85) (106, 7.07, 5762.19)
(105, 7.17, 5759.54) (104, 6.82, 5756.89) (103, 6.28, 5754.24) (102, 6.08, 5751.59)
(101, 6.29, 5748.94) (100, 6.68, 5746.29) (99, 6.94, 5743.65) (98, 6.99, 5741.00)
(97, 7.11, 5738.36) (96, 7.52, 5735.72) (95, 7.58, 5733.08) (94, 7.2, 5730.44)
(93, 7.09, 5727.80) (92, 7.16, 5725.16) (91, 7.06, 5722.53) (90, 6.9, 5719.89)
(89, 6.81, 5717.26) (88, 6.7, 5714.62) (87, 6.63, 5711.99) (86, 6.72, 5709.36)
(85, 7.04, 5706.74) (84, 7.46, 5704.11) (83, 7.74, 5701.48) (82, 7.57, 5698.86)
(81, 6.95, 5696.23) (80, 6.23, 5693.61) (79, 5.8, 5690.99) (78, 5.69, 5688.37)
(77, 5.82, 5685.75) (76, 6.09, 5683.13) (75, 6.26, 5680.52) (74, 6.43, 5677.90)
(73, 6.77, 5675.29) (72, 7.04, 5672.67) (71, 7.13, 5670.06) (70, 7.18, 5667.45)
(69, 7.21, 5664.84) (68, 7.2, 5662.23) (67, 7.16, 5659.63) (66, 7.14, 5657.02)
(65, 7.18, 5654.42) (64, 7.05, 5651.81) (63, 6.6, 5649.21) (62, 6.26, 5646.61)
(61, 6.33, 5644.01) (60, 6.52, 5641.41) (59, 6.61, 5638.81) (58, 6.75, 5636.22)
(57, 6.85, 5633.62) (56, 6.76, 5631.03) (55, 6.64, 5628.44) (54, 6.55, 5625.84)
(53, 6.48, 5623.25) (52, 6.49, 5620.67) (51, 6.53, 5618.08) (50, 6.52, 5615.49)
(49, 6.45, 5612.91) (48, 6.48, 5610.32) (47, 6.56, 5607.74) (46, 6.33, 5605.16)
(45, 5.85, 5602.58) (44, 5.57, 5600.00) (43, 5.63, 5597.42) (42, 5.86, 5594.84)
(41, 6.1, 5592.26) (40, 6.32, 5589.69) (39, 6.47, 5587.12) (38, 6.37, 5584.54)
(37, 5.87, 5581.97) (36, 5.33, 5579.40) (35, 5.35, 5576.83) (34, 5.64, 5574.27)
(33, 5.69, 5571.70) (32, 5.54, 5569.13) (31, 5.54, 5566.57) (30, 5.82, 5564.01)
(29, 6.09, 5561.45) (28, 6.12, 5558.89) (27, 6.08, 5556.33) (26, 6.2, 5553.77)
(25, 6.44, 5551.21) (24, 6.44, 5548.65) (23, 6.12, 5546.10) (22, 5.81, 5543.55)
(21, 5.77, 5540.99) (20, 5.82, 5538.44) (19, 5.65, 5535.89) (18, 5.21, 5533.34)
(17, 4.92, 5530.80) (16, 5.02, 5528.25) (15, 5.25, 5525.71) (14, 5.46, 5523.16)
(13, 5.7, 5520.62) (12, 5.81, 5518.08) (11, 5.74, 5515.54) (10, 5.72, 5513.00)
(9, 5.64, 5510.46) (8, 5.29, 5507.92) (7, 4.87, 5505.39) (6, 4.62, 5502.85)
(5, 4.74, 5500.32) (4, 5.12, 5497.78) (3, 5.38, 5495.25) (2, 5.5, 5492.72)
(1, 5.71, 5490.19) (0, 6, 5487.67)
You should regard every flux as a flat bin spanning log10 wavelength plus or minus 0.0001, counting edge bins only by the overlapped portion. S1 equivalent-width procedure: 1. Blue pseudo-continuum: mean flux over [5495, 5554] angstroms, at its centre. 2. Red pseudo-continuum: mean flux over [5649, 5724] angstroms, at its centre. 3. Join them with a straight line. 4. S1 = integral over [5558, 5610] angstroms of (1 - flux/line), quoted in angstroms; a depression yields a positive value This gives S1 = 0.74 angstroms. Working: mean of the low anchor 5.52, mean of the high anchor 6.82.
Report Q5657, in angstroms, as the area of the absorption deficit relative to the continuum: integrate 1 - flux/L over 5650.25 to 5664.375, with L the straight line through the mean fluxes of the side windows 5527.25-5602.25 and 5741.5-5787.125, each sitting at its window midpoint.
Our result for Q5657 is -2.1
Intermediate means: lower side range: 5.82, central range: 7.14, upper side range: 6.64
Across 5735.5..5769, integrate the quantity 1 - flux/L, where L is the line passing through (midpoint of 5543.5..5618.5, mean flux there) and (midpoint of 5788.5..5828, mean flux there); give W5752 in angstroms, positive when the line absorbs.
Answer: 0.7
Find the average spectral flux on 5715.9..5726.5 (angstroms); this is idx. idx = 6.98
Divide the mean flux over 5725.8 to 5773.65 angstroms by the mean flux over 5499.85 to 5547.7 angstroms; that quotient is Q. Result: 1.3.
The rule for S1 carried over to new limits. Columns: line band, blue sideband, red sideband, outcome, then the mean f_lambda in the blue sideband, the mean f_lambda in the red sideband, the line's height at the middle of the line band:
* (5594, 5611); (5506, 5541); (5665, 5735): 0.1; 5.48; 6.82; 6.08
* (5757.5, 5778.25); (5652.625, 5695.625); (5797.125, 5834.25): 1.1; 6.65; 7.25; 7.05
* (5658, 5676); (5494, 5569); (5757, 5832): -2.2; 5.6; 7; 6.32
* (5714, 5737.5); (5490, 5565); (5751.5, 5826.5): -1.8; 5.6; 6.95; 6.62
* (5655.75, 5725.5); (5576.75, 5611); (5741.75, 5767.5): -4.2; 6.02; 6.69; 6.42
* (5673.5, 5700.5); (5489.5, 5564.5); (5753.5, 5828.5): 0.2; 5.6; 6.97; 6.43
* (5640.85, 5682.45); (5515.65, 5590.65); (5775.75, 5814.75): -3.5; 5.79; 6.95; 6.31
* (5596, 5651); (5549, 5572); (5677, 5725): -1.1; 5.98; 6.68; 6.29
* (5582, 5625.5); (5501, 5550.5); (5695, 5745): -0.6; 5.52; 7.11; 6.16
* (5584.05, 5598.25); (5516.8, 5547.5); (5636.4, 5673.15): 0.2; 5.55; 6.89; 6.2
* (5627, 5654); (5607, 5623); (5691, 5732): -0.1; 6.5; 6.98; 6.63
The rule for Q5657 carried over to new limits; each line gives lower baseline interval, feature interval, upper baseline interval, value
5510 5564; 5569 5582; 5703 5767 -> 1.0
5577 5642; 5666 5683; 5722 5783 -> -0.6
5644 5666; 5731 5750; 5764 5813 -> -0.4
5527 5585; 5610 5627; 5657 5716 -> -0.7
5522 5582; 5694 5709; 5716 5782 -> -1.6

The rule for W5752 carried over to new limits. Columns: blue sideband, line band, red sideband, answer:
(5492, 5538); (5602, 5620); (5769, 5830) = -1.60 angstroms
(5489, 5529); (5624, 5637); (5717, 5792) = -1.30 angstroms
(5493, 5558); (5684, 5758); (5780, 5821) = -1.29 angstroms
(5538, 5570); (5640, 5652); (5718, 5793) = -0.23 angstroms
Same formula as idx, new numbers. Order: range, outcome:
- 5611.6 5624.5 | 6.5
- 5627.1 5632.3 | 6.69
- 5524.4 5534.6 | 5.1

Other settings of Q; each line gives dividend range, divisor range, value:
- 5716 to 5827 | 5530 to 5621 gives 1.17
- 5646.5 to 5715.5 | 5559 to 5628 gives 1.12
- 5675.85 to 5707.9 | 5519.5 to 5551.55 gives 1.17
